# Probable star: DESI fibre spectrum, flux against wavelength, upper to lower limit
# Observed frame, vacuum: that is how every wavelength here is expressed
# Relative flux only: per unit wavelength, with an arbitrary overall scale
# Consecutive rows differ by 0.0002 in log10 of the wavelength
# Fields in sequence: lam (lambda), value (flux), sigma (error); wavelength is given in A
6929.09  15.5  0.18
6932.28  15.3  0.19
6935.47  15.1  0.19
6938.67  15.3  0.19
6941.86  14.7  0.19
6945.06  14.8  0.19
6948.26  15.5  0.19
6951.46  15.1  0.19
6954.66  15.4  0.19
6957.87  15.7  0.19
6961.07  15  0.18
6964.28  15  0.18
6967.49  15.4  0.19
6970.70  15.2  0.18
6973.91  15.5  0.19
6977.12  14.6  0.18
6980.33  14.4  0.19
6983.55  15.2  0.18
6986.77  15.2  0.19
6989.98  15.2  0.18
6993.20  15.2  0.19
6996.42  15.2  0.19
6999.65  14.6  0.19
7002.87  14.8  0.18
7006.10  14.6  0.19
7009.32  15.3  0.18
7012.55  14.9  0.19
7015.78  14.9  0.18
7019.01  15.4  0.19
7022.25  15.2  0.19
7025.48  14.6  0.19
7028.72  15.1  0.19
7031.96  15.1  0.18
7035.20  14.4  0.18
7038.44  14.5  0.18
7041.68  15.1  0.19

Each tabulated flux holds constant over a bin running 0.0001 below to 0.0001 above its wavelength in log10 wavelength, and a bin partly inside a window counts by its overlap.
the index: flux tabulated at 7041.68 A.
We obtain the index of 15.1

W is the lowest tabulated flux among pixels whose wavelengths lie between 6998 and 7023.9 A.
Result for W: 14.6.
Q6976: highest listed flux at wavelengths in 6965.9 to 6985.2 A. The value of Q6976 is 15.5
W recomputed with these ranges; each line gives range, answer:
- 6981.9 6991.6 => 15.2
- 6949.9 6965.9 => 15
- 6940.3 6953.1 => 14.7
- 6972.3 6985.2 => 14.4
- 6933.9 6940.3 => 15.1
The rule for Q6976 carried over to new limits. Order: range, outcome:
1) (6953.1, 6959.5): 15.7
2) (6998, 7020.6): 15.4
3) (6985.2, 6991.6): 15.2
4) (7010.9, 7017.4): 14.9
